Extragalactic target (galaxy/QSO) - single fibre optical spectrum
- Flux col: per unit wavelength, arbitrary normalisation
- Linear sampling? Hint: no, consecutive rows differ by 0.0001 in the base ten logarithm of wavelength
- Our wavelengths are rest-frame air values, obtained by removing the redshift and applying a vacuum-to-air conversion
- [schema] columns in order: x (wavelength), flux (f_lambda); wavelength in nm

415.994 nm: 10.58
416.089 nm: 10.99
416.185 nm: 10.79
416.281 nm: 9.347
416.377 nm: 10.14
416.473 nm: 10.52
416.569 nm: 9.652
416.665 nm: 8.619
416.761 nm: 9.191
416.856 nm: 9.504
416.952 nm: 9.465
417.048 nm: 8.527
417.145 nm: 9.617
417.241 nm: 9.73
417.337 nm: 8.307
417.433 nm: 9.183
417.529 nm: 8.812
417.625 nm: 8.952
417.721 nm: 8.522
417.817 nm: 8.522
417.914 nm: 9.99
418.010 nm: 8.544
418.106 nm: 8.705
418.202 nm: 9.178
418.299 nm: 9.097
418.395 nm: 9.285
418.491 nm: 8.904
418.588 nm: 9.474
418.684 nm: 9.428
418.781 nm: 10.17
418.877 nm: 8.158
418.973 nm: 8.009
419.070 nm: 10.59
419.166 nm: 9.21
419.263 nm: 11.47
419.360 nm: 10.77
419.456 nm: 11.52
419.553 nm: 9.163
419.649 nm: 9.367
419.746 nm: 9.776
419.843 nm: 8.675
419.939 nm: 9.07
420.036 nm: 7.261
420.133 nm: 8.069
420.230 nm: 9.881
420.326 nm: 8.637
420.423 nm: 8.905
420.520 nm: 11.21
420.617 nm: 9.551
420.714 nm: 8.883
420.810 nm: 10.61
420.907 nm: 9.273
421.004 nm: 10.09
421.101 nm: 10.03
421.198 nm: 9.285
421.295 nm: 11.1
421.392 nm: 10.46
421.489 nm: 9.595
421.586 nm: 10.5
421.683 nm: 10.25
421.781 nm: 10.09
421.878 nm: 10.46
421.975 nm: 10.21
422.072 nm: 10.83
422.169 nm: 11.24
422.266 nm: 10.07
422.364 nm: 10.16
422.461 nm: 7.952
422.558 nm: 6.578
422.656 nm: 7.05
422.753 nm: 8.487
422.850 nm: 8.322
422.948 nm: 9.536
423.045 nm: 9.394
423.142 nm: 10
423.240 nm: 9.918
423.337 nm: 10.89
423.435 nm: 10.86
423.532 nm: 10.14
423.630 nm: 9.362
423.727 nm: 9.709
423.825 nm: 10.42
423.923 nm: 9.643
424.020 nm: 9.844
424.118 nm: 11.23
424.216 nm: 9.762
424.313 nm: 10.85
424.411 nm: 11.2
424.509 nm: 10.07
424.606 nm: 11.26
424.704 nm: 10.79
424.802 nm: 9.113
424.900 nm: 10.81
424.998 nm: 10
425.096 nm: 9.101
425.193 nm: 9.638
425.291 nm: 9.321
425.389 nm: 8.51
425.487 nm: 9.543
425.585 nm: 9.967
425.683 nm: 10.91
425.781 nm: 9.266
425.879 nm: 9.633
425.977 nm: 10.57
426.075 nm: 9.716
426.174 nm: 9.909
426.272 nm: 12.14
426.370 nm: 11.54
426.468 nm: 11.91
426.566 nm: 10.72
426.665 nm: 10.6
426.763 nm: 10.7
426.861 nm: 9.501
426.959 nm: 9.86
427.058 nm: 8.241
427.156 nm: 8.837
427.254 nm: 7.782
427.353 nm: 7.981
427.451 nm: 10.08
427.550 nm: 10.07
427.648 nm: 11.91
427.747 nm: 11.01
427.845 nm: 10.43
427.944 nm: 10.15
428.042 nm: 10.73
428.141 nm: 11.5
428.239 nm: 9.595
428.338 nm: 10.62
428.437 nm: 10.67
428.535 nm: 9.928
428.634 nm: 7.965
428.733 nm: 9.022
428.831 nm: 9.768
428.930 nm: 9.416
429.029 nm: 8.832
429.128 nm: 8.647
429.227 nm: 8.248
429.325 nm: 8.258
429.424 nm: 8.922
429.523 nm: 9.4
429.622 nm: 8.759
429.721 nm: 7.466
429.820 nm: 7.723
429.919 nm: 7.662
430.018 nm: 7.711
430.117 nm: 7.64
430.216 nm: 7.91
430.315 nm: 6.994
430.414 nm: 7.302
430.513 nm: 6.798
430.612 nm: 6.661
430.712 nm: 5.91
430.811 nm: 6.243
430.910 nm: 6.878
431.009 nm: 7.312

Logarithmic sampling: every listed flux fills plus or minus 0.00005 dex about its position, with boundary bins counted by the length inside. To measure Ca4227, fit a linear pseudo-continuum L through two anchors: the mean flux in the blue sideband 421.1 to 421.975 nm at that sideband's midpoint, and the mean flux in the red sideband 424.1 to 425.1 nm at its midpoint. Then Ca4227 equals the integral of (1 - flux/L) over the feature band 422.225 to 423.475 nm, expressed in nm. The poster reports 0.14 nm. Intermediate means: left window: 10.2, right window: 10.4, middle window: 9.15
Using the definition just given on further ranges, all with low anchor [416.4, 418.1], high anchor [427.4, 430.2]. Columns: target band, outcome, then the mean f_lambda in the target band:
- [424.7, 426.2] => -0.077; 9.76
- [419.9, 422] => -0.109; 9.7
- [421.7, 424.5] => -0.166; 9.8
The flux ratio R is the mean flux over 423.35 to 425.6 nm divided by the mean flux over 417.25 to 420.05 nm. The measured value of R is 1.1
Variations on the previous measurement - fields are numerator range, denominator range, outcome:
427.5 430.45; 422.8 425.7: 0.92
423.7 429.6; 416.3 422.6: 1.04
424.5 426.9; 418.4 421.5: 1.07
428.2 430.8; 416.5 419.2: 0.91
